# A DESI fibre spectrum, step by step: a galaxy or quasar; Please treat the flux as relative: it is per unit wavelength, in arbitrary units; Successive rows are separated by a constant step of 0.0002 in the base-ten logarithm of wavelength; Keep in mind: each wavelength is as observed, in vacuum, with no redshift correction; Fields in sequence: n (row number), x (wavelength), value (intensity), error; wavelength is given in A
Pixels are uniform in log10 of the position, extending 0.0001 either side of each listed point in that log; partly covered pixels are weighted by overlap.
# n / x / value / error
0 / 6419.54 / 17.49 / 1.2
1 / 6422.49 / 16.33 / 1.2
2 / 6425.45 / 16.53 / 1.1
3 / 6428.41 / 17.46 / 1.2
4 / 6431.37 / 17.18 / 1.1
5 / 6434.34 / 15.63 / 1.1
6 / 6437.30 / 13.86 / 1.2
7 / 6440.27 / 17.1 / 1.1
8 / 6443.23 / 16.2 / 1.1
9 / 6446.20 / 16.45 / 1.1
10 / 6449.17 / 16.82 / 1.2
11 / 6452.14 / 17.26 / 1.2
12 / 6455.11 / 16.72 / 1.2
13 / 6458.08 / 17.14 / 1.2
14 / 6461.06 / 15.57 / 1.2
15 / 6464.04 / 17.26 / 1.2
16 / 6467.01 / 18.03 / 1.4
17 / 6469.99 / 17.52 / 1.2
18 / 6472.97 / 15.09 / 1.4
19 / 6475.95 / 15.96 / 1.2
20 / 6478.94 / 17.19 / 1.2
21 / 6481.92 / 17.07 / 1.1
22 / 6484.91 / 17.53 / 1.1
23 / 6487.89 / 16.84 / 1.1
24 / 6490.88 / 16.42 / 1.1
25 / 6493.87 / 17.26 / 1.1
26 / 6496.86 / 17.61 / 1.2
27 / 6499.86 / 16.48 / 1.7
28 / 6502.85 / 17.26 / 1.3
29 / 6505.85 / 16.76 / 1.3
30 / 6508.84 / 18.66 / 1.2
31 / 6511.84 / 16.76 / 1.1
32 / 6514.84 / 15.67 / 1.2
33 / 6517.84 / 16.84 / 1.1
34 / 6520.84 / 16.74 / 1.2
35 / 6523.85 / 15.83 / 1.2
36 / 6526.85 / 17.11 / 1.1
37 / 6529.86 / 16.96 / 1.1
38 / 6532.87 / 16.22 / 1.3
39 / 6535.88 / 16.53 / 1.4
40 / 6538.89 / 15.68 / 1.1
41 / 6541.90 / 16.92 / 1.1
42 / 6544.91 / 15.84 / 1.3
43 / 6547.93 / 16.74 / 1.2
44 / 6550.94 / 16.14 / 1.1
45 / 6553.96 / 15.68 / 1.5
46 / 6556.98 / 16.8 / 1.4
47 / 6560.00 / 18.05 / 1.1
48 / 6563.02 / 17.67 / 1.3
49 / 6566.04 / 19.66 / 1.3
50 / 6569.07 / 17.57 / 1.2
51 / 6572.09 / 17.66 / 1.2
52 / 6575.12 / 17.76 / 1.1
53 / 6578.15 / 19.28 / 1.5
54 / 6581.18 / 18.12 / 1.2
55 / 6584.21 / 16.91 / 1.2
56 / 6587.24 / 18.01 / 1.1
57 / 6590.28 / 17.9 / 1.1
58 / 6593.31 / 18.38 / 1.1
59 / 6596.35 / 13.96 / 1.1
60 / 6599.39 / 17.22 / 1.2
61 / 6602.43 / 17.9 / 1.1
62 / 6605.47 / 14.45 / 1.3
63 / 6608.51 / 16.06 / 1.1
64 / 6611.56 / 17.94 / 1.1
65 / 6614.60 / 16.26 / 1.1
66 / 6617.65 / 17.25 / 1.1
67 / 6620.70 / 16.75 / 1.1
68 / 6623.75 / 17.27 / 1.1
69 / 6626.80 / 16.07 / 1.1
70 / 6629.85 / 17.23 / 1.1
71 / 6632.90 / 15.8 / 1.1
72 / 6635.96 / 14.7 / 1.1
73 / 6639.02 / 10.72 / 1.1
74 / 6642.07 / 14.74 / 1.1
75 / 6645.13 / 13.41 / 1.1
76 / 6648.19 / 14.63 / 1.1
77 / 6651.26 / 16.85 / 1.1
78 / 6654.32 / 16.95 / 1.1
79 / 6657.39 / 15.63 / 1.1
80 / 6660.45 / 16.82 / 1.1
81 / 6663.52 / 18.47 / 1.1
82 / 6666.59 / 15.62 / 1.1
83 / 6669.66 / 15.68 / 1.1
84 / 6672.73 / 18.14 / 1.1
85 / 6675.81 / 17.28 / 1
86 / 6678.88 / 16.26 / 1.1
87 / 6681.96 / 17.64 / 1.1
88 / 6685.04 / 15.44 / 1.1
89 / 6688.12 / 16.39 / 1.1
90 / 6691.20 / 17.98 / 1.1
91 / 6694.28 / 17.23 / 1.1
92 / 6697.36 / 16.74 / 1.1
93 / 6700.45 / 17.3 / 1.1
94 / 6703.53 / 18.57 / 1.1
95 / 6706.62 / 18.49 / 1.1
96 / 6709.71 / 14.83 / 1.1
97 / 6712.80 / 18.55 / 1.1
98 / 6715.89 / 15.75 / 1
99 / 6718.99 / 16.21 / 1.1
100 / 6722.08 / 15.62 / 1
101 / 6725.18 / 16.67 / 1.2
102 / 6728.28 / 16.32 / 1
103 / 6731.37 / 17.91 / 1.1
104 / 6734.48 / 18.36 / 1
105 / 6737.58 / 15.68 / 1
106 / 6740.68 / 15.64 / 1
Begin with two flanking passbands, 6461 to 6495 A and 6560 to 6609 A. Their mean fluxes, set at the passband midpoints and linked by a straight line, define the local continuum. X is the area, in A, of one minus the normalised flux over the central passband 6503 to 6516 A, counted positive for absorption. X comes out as 0.0 A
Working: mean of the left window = 16.9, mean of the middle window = 17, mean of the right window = 17.5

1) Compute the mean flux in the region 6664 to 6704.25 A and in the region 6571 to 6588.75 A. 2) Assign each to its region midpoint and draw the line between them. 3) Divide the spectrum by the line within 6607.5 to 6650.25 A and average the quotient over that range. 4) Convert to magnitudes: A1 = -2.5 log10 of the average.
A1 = 0.12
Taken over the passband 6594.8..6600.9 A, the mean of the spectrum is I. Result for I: 15.6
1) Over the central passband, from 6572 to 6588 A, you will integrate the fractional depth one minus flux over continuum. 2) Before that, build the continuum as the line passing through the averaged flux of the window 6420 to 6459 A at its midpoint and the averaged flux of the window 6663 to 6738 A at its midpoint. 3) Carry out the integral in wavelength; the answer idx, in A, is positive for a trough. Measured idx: -1.18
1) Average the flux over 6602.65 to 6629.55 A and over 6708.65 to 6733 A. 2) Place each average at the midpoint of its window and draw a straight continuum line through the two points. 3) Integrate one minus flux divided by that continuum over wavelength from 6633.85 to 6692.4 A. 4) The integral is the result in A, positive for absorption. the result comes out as 2.2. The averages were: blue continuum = 16.6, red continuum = 16.5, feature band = 16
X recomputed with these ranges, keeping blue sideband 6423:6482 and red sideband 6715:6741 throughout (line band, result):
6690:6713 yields -1.2 A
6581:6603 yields -0.9 A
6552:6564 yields -0.3 A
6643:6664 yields 0.7 A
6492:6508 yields -0.5 A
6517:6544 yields 0.1 A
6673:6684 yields -0.4 A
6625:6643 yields 1.8 A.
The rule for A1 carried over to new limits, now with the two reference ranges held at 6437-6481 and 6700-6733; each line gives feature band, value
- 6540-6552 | 0.02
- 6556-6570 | -0.08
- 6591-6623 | 0.01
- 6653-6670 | 0.02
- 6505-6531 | -0.01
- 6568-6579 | -0.08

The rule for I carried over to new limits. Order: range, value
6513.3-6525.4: 16.3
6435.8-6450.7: 16.1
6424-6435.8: 16.7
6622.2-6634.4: 16.6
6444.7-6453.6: 16.8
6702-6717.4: 17.2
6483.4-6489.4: 17.2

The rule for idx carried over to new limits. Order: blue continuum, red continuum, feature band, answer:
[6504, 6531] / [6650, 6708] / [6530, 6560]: 0.8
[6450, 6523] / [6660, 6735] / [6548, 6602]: -1.7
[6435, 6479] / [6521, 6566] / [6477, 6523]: -1.1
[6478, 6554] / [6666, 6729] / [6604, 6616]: 0.4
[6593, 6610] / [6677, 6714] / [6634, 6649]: 2.6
